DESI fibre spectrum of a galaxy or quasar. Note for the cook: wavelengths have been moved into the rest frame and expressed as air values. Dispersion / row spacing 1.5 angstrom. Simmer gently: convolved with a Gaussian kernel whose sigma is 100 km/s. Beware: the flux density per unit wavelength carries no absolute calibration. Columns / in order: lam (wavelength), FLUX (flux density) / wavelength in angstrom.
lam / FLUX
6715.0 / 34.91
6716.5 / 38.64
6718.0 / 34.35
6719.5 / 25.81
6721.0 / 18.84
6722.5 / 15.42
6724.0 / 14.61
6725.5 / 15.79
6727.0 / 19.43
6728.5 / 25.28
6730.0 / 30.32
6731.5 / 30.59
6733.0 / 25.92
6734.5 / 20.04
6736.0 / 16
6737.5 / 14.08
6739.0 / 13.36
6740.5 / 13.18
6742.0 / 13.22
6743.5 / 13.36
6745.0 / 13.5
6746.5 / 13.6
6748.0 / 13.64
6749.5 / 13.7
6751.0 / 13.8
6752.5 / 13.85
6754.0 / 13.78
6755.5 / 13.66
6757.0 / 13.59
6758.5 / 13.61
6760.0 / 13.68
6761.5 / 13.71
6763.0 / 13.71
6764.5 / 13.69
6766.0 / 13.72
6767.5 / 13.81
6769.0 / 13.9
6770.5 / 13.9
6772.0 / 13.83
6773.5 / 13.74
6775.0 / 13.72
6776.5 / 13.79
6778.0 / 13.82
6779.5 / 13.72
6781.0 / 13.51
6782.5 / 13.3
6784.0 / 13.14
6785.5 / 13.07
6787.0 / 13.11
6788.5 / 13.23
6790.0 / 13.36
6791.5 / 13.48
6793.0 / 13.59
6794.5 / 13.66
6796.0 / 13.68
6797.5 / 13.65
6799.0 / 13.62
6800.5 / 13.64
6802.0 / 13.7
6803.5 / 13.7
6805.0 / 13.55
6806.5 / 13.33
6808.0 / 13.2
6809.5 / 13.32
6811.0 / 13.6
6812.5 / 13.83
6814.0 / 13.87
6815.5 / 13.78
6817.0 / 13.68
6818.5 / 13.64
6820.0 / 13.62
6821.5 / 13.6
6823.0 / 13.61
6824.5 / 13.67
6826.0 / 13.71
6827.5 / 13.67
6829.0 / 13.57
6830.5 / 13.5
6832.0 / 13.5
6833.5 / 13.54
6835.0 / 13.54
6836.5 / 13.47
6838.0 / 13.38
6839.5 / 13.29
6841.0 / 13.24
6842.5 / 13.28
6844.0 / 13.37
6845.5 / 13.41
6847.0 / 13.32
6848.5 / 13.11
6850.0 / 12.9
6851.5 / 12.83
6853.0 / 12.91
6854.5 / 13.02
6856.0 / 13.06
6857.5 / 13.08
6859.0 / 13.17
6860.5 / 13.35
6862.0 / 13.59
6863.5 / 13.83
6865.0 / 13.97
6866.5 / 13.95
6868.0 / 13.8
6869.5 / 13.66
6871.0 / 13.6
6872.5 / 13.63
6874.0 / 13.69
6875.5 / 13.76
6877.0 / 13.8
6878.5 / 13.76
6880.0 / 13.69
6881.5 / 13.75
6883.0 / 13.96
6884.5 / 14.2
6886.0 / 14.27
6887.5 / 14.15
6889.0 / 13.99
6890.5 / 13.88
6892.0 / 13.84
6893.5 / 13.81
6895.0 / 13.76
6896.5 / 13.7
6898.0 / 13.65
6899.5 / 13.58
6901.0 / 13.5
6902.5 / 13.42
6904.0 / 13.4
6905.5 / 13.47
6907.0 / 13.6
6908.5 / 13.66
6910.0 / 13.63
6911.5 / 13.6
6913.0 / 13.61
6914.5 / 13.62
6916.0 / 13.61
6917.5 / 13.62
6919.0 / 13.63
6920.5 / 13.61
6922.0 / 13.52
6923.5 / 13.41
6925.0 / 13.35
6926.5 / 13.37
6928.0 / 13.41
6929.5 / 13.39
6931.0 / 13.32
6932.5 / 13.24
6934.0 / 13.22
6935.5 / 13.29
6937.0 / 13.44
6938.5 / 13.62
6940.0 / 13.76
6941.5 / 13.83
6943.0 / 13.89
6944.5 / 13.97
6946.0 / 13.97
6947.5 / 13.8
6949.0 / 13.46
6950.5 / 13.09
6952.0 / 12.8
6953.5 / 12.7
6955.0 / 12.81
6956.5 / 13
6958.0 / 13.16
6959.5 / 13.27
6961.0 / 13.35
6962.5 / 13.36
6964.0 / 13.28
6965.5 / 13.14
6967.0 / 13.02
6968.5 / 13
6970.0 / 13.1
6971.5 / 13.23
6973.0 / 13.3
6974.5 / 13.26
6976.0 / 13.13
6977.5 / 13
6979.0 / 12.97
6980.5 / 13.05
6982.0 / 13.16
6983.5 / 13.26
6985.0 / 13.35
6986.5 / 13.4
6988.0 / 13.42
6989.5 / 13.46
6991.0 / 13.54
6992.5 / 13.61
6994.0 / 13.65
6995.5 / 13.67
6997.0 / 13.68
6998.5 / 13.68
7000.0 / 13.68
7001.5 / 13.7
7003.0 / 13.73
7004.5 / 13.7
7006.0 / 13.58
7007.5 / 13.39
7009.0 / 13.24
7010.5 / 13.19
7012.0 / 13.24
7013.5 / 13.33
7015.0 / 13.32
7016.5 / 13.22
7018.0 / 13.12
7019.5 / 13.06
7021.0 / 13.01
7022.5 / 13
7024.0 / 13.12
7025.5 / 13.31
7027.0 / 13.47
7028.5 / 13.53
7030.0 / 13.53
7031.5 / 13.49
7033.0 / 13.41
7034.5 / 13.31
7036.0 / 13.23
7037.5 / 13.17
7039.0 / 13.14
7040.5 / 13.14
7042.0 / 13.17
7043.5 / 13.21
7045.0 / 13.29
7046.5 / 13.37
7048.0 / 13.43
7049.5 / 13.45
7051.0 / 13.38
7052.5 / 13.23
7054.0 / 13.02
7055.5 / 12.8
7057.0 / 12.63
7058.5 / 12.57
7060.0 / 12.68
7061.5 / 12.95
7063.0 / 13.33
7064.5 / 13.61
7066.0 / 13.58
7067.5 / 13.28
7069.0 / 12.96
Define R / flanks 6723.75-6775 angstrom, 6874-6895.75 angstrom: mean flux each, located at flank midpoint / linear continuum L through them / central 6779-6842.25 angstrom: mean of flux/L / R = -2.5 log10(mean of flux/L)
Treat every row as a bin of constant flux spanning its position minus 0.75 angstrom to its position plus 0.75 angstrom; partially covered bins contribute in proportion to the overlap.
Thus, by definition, 0.11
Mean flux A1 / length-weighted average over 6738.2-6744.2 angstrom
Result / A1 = 13.3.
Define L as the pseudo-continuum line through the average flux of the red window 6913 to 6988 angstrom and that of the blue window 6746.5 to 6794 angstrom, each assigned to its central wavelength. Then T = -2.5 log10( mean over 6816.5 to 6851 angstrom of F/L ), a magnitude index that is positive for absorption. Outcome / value 0.01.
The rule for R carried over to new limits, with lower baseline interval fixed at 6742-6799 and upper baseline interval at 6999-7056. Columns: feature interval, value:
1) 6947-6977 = 0.02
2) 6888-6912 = -0.02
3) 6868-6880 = -0.02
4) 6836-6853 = 0.02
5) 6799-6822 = 0.00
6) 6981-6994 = 0.00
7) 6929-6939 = 0.01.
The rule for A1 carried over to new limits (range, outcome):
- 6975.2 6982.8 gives 13.1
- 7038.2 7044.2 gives 13.2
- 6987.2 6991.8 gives 13.5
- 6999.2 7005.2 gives 13.7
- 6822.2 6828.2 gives 13.7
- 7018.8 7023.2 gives 13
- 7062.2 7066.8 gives 13.5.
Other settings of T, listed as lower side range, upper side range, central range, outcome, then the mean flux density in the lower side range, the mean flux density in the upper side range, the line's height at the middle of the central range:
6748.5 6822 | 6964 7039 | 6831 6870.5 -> 0.01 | 13.6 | 13.3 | 13.5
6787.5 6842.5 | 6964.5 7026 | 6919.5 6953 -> -0.01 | 13.6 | 13.3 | 13.4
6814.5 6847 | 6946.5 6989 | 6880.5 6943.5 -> -0.03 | 13.5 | 13.2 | 13.3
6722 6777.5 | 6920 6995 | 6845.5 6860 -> 0.12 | 15.7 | 13.3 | 14.5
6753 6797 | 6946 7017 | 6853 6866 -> 0.01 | 13.6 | 13.3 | 13.5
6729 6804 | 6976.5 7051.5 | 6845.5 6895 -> 0.04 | 14.7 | 13.4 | 14.2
